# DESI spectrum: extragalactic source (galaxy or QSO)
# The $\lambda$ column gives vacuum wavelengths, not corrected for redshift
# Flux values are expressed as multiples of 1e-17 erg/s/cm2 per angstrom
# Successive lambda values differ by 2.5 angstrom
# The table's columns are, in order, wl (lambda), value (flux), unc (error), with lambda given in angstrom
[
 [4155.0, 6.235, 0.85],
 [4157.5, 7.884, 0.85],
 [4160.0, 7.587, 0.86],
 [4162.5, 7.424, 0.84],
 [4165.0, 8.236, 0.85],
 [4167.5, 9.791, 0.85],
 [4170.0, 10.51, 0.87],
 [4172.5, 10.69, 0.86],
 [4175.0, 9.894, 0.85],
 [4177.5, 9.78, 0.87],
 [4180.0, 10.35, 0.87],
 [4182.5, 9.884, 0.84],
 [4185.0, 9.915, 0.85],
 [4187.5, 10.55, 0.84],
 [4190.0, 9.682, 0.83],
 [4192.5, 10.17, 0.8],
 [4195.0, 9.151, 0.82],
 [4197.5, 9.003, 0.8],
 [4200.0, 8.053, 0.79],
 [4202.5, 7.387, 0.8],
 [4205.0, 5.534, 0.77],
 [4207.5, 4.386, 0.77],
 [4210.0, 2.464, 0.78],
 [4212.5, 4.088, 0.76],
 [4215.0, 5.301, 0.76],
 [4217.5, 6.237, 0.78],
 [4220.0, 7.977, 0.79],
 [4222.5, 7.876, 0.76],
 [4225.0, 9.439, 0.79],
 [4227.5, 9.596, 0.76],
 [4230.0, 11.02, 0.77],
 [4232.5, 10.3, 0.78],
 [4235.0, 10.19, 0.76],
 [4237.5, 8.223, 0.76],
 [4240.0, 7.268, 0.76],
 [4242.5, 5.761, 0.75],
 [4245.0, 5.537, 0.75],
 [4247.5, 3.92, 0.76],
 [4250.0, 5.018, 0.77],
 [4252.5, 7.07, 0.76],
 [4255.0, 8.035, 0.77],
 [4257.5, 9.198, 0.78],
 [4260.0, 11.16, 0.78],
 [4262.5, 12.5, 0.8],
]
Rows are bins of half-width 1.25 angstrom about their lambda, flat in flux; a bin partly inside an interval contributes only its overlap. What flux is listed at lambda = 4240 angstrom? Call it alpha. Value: 7.268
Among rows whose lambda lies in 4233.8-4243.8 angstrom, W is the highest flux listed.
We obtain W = 10.19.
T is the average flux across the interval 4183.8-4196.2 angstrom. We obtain 9.9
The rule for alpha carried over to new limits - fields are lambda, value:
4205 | 5.534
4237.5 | 8.223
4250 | 5.018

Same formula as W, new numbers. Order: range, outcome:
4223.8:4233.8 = 11.02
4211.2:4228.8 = 9.596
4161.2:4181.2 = 10.69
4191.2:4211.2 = 10.17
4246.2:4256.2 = 8.035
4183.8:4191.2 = 10.55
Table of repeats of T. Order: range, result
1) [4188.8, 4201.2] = 9.21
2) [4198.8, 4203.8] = 7.69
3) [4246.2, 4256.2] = 6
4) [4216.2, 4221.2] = 7.08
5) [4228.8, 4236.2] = 10.5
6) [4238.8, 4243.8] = 6.5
